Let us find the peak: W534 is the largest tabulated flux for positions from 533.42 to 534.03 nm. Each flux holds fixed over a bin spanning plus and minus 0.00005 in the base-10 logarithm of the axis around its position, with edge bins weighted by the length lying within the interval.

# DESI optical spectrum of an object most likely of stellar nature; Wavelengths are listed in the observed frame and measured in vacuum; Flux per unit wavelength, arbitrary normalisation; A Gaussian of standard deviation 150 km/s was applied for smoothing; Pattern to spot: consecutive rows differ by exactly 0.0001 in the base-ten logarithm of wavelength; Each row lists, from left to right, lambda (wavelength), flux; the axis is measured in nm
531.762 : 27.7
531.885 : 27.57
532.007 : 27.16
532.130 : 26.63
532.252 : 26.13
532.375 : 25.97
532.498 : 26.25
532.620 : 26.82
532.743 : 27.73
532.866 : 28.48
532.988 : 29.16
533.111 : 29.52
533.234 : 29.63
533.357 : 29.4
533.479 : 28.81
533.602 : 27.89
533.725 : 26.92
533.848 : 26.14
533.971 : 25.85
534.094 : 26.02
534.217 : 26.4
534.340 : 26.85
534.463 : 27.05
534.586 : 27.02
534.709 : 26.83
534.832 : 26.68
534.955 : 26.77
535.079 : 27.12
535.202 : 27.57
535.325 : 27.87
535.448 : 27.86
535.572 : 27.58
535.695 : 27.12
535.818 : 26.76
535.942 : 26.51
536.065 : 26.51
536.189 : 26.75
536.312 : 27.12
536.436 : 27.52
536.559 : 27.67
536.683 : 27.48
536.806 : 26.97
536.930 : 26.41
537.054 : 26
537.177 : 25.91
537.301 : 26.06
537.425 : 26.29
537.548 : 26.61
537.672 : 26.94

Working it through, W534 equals 28.81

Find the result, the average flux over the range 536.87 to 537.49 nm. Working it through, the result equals 26.2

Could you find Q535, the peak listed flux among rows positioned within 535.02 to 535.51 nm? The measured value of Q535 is 27.87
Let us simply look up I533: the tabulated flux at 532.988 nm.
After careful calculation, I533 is 29.16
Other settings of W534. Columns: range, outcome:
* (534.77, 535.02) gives 26.77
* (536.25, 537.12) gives 27.67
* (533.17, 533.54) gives 29.63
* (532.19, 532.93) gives 28.48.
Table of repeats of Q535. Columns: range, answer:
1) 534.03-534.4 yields 26.85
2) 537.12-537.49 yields 26.29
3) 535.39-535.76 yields 27.86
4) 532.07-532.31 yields 26.63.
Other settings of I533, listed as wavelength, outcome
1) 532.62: 26.82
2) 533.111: 29.52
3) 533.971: 25.85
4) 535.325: 27.87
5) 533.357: 29.4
